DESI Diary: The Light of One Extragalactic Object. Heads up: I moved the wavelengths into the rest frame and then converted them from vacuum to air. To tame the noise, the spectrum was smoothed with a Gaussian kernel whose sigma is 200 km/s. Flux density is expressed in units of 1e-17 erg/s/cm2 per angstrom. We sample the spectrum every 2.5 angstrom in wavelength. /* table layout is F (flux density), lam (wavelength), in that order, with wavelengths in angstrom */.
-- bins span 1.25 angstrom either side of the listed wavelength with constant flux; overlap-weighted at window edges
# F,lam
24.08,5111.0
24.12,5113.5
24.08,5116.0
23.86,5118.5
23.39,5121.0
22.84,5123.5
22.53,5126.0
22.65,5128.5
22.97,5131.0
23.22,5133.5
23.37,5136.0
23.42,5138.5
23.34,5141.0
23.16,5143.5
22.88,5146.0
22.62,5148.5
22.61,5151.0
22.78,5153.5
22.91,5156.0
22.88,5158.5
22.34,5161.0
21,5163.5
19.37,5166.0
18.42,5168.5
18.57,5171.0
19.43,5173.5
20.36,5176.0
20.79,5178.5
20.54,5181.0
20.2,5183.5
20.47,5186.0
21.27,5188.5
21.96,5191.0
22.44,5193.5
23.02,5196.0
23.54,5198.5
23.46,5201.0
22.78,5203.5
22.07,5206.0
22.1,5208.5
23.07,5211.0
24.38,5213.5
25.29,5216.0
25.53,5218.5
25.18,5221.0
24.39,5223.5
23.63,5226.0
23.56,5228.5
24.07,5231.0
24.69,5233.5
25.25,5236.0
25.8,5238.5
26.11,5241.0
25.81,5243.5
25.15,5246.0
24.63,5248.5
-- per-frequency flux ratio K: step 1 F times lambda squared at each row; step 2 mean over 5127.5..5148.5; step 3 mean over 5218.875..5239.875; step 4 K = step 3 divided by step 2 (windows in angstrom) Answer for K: 1.10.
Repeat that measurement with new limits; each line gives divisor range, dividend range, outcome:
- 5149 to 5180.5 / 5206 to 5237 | 1.18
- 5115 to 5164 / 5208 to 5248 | 1.11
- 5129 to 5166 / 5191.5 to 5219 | 1.05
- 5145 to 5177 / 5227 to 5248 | 1.21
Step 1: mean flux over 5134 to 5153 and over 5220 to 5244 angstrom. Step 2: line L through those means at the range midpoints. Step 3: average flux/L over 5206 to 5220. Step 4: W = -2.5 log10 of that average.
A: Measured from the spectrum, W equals 0.02 mag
